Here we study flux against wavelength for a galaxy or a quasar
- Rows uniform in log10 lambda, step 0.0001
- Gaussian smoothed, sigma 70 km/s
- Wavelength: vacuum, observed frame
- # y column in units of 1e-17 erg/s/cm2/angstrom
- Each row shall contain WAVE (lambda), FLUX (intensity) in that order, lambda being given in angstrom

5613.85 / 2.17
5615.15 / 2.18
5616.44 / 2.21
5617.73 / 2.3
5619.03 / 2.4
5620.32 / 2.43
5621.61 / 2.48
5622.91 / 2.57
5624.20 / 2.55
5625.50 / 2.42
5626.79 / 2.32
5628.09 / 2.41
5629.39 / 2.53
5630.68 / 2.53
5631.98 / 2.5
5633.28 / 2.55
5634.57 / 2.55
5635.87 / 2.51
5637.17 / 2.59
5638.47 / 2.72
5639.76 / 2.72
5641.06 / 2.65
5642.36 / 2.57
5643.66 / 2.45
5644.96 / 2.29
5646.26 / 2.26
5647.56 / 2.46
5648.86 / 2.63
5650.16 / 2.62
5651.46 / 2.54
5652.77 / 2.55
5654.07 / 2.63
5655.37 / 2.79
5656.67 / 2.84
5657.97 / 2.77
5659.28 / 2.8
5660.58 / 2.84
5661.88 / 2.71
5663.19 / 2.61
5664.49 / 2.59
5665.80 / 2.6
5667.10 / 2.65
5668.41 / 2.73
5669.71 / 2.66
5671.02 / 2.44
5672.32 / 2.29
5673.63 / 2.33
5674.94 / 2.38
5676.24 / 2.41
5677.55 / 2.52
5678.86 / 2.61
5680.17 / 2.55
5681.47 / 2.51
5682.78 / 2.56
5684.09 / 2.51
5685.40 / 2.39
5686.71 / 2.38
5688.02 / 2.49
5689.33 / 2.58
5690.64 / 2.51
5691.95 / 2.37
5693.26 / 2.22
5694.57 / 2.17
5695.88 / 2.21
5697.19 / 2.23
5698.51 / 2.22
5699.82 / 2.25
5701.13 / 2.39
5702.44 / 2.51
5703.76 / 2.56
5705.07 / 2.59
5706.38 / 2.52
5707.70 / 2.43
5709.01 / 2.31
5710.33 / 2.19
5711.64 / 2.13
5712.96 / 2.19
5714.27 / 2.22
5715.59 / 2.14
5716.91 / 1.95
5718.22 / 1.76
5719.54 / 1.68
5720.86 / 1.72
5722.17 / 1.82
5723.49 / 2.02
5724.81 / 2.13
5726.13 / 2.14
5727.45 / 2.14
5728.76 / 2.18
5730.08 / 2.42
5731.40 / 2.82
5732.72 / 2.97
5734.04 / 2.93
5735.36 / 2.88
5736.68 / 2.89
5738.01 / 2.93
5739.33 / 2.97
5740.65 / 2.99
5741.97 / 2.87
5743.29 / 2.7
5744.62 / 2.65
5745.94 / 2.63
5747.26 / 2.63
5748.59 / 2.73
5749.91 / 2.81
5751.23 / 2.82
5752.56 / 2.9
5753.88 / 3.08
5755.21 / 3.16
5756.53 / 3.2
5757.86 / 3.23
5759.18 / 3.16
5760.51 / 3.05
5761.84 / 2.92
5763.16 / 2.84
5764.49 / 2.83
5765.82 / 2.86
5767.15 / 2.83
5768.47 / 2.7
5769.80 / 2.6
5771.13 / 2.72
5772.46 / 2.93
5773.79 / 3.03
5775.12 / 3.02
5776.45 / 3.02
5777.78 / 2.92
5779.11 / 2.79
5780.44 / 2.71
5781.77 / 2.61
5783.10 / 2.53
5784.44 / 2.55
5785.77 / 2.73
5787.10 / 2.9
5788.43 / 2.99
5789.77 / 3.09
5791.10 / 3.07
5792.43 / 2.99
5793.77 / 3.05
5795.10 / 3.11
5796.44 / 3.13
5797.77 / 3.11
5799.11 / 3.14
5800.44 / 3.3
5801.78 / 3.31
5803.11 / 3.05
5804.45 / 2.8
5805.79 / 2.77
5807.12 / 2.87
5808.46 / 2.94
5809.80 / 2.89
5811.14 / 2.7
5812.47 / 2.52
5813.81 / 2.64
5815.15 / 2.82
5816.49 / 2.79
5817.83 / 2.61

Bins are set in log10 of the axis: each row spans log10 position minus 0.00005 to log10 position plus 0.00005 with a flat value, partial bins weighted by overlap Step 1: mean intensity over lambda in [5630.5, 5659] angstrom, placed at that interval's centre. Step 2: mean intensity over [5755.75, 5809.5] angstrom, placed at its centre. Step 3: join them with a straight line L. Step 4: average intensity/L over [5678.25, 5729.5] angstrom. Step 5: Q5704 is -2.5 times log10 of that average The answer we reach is 0.20 mag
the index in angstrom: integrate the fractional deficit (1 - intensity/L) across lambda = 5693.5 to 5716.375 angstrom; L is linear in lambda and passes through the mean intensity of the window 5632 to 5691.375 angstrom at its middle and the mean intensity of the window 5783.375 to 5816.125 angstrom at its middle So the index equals 3.2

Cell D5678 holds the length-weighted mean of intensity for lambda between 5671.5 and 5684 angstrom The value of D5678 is 2.46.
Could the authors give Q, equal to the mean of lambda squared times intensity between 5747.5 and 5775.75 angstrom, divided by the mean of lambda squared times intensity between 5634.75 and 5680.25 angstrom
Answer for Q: 1.17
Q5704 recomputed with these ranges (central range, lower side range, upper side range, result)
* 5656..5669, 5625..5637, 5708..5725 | -0.17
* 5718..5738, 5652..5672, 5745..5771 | 0.21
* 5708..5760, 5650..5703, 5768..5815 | 0.07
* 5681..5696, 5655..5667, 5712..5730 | 0.00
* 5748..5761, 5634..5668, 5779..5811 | -0.06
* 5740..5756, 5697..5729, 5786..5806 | -0.12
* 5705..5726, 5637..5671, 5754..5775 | 0.31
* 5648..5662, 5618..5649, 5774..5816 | -0.06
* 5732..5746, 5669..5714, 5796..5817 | -0.10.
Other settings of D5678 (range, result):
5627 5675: 2.58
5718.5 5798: 2.76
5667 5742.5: 2.4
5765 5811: 2.91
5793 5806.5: 3.08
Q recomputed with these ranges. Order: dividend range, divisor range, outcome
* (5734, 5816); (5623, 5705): 1.20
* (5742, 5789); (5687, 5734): 1.28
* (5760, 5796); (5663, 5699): 1.21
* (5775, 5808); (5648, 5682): 1.18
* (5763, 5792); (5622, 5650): 1.18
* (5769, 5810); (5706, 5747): 1.25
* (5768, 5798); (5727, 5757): 1.04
